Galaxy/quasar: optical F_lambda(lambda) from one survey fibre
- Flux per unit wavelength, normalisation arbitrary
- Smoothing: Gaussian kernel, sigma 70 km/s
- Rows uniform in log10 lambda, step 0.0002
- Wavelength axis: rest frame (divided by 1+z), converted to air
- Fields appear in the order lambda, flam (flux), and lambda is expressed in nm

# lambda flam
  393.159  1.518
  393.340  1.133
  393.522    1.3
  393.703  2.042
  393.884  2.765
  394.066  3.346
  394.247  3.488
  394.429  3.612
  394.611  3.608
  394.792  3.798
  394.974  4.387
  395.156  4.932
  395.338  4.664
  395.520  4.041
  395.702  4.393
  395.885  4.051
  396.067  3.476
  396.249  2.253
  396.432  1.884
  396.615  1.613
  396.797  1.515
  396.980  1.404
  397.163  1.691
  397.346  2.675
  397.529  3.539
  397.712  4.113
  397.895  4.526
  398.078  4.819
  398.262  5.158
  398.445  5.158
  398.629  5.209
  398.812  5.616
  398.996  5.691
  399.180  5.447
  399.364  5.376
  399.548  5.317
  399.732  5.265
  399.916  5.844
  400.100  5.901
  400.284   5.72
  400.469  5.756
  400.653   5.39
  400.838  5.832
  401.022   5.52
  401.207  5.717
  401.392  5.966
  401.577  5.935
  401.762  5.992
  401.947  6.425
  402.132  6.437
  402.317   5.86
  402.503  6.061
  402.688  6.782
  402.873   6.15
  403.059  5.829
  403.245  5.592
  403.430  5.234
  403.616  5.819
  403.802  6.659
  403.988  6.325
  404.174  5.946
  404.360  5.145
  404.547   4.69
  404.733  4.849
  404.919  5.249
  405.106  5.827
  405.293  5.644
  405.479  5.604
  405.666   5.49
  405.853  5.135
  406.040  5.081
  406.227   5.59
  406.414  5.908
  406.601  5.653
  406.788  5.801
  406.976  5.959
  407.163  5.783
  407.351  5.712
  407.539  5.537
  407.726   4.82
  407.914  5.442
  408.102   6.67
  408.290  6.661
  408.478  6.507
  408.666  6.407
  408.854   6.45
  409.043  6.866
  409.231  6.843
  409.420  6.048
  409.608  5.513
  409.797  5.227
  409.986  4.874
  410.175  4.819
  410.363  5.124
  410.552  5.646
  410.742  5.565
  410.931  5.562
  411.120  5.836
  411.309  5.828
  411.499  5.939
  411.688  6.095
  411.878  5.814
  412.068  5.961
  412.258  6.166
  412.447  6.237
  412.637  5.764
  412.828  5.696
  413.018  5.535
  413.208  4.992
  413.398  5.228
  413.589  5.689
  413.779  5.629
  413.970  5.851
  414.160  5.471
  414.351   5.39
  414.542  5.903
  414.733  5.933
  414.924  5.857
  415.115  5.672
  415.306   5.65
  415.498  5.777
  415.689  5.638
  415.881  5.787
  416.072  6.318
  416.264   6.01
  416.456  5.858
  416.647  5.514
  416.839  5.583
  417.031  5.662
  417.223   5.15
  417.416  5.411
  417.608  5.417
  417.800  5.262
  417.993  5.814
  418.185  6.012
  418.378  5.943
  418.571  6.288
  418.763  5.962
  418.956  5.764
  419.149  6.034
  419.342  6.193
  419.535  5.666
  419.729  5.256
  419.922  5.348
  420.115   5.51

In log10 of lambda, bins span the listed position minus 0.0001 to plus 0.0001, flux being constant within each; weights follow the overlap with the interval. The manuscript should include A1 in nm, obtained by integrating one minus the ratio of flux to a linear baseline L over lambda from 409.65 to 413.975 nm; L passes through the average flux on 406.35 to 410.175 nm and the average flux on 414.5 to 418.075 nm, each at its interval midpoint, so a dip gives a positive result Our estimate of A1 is 0.15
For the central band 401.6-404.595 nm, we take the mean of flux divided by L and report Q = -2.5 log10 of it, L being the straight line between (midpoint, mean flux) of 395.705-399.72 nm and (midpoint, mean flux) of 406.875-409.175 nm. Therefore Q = -0.19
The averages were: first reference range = 3.88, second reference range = 6.08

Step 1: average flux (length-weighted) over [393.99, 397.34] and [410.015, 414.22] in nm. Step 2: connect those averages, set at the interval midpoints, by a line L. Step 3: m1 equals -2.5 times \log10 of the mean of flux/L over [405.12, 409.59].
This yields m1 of -0.189 mag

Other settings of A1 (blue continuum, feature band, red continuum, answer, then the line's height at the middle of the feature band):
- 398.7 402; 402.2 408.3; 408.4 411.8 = 0.07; 5.77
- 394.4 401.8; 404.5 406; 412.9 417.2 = -0.11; 4.97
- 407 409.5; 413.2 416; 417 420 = 0.10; 5.86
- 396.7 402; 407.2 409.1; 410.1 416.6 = -0.23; 5.41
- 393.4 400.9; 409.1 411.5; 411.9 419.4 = -0.16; 5.25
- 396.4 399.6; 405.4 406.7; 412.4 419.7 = -0.21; 4.74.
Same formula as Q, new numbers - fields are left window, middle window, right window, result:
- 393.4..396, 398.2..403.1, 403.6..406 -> -0.21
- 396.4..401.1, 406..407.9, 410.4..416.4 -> -0.08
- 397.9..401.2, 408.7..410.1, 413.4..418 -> -0.07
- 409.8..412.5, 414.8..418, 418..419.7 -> 0.03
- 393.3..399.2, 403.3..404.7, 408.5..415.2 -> -0.21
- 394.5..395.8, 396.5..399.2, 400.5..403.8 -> 0.28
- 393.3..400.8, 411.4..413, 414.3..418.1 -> -0.12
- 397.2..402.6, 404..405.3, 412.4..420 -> 0.02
